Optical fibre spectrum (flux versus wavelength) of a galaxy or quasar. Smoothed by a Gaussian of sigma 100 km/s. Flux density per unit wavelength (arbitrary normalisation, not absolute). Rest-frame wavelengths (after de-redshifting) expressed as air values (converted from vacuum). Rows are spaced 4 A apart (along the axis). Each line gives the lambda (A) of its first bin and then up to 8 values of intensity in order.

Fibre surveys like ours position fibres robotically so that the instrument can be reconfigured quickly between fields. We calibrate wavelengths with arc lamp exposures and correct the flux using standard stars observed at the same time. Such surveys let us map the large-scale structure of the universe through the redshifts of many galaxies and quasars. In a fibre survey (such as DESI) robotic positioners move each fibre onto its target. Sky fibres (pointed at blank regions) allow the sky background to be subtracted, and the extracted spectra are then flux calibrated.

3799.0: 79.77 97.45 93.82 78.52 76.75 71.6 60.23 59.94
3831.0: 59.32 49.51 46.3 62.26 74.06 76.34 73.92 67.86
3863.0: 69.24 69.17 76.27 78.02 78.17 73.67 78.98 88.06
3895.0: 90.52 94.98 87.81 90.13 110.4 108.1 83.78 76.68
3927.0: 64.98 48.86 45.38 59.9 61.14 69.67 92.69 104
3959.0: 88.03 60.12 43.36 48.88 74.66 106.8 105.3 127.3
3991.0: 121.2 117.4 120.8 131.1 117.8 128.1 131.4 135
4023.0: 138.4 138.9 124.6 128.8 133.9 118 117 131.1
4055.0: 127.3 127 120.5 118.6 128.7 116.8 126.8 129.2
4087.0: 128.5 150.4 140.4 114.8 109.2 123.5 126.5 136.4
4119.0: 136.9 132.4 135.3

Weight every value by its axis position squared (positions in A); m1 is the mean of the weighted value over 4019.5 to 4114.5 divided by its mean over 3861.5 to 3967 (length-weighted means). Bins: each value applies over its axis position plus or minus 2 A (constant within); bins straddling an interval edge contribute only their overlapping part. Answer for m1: 1.76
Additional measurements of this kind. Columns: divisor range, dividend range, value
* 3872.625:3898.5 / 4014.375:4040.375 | 1.74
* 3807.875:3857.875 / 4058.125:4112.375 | 2.15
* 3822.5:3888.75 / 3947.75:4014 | 1.56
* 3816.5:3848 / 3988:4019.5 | 2.27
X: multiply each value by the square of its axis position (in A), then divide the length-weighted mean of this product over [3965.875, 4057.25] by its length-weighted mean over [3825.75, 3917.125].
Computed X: 1.63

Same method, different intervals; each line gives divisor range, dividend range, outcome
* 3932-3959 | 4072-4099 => 1.93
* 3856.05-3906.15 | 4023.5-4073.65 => 1.73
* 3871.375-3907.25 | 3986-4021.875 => 1.59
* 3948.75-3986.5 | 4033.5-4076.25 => 1.58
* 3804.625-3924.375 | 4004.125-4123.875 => 1.84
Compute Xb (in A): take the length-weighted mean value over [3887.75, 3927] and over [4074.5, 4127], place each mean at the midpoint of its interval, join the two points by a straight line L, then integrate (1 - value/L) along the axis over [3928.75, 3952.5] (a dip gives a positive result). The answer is 8.55 A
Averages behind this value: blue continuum 90.5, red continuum 129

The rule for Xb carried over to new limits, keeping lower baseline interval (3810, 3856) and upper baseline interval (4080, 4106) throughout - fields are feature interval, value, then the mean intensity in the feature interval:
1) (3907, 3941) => 4.3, 75.7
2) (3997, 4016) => -3.2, 126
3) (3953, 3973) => 5.7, 68.9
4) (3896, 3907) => -1.2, 91.1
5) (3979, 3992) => -1.7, 116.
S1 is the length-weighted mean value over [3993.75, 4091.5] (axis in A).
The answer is 127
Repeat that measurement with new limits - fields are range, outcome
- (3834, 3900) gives 73.4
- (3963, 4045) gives 113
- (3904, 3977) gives 74.1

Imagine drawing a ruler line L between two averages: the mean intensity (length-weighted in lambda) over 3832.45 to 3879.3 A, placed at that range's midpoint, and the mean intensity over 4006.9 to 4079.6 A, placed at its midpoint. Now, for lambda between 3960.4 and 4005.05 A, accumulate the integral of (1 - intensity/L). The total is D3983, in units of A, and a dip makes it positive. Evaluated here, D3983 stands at 5.31 A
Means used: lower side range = 68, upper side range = 127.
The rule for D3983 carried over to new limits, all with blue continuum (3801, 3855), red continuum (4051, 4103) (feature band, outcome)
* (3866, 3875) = 0.6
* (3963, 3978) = 6.3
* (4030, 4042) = -1.1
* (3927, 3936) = 4.1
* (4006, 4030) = -3.9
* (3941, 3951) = 2.7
